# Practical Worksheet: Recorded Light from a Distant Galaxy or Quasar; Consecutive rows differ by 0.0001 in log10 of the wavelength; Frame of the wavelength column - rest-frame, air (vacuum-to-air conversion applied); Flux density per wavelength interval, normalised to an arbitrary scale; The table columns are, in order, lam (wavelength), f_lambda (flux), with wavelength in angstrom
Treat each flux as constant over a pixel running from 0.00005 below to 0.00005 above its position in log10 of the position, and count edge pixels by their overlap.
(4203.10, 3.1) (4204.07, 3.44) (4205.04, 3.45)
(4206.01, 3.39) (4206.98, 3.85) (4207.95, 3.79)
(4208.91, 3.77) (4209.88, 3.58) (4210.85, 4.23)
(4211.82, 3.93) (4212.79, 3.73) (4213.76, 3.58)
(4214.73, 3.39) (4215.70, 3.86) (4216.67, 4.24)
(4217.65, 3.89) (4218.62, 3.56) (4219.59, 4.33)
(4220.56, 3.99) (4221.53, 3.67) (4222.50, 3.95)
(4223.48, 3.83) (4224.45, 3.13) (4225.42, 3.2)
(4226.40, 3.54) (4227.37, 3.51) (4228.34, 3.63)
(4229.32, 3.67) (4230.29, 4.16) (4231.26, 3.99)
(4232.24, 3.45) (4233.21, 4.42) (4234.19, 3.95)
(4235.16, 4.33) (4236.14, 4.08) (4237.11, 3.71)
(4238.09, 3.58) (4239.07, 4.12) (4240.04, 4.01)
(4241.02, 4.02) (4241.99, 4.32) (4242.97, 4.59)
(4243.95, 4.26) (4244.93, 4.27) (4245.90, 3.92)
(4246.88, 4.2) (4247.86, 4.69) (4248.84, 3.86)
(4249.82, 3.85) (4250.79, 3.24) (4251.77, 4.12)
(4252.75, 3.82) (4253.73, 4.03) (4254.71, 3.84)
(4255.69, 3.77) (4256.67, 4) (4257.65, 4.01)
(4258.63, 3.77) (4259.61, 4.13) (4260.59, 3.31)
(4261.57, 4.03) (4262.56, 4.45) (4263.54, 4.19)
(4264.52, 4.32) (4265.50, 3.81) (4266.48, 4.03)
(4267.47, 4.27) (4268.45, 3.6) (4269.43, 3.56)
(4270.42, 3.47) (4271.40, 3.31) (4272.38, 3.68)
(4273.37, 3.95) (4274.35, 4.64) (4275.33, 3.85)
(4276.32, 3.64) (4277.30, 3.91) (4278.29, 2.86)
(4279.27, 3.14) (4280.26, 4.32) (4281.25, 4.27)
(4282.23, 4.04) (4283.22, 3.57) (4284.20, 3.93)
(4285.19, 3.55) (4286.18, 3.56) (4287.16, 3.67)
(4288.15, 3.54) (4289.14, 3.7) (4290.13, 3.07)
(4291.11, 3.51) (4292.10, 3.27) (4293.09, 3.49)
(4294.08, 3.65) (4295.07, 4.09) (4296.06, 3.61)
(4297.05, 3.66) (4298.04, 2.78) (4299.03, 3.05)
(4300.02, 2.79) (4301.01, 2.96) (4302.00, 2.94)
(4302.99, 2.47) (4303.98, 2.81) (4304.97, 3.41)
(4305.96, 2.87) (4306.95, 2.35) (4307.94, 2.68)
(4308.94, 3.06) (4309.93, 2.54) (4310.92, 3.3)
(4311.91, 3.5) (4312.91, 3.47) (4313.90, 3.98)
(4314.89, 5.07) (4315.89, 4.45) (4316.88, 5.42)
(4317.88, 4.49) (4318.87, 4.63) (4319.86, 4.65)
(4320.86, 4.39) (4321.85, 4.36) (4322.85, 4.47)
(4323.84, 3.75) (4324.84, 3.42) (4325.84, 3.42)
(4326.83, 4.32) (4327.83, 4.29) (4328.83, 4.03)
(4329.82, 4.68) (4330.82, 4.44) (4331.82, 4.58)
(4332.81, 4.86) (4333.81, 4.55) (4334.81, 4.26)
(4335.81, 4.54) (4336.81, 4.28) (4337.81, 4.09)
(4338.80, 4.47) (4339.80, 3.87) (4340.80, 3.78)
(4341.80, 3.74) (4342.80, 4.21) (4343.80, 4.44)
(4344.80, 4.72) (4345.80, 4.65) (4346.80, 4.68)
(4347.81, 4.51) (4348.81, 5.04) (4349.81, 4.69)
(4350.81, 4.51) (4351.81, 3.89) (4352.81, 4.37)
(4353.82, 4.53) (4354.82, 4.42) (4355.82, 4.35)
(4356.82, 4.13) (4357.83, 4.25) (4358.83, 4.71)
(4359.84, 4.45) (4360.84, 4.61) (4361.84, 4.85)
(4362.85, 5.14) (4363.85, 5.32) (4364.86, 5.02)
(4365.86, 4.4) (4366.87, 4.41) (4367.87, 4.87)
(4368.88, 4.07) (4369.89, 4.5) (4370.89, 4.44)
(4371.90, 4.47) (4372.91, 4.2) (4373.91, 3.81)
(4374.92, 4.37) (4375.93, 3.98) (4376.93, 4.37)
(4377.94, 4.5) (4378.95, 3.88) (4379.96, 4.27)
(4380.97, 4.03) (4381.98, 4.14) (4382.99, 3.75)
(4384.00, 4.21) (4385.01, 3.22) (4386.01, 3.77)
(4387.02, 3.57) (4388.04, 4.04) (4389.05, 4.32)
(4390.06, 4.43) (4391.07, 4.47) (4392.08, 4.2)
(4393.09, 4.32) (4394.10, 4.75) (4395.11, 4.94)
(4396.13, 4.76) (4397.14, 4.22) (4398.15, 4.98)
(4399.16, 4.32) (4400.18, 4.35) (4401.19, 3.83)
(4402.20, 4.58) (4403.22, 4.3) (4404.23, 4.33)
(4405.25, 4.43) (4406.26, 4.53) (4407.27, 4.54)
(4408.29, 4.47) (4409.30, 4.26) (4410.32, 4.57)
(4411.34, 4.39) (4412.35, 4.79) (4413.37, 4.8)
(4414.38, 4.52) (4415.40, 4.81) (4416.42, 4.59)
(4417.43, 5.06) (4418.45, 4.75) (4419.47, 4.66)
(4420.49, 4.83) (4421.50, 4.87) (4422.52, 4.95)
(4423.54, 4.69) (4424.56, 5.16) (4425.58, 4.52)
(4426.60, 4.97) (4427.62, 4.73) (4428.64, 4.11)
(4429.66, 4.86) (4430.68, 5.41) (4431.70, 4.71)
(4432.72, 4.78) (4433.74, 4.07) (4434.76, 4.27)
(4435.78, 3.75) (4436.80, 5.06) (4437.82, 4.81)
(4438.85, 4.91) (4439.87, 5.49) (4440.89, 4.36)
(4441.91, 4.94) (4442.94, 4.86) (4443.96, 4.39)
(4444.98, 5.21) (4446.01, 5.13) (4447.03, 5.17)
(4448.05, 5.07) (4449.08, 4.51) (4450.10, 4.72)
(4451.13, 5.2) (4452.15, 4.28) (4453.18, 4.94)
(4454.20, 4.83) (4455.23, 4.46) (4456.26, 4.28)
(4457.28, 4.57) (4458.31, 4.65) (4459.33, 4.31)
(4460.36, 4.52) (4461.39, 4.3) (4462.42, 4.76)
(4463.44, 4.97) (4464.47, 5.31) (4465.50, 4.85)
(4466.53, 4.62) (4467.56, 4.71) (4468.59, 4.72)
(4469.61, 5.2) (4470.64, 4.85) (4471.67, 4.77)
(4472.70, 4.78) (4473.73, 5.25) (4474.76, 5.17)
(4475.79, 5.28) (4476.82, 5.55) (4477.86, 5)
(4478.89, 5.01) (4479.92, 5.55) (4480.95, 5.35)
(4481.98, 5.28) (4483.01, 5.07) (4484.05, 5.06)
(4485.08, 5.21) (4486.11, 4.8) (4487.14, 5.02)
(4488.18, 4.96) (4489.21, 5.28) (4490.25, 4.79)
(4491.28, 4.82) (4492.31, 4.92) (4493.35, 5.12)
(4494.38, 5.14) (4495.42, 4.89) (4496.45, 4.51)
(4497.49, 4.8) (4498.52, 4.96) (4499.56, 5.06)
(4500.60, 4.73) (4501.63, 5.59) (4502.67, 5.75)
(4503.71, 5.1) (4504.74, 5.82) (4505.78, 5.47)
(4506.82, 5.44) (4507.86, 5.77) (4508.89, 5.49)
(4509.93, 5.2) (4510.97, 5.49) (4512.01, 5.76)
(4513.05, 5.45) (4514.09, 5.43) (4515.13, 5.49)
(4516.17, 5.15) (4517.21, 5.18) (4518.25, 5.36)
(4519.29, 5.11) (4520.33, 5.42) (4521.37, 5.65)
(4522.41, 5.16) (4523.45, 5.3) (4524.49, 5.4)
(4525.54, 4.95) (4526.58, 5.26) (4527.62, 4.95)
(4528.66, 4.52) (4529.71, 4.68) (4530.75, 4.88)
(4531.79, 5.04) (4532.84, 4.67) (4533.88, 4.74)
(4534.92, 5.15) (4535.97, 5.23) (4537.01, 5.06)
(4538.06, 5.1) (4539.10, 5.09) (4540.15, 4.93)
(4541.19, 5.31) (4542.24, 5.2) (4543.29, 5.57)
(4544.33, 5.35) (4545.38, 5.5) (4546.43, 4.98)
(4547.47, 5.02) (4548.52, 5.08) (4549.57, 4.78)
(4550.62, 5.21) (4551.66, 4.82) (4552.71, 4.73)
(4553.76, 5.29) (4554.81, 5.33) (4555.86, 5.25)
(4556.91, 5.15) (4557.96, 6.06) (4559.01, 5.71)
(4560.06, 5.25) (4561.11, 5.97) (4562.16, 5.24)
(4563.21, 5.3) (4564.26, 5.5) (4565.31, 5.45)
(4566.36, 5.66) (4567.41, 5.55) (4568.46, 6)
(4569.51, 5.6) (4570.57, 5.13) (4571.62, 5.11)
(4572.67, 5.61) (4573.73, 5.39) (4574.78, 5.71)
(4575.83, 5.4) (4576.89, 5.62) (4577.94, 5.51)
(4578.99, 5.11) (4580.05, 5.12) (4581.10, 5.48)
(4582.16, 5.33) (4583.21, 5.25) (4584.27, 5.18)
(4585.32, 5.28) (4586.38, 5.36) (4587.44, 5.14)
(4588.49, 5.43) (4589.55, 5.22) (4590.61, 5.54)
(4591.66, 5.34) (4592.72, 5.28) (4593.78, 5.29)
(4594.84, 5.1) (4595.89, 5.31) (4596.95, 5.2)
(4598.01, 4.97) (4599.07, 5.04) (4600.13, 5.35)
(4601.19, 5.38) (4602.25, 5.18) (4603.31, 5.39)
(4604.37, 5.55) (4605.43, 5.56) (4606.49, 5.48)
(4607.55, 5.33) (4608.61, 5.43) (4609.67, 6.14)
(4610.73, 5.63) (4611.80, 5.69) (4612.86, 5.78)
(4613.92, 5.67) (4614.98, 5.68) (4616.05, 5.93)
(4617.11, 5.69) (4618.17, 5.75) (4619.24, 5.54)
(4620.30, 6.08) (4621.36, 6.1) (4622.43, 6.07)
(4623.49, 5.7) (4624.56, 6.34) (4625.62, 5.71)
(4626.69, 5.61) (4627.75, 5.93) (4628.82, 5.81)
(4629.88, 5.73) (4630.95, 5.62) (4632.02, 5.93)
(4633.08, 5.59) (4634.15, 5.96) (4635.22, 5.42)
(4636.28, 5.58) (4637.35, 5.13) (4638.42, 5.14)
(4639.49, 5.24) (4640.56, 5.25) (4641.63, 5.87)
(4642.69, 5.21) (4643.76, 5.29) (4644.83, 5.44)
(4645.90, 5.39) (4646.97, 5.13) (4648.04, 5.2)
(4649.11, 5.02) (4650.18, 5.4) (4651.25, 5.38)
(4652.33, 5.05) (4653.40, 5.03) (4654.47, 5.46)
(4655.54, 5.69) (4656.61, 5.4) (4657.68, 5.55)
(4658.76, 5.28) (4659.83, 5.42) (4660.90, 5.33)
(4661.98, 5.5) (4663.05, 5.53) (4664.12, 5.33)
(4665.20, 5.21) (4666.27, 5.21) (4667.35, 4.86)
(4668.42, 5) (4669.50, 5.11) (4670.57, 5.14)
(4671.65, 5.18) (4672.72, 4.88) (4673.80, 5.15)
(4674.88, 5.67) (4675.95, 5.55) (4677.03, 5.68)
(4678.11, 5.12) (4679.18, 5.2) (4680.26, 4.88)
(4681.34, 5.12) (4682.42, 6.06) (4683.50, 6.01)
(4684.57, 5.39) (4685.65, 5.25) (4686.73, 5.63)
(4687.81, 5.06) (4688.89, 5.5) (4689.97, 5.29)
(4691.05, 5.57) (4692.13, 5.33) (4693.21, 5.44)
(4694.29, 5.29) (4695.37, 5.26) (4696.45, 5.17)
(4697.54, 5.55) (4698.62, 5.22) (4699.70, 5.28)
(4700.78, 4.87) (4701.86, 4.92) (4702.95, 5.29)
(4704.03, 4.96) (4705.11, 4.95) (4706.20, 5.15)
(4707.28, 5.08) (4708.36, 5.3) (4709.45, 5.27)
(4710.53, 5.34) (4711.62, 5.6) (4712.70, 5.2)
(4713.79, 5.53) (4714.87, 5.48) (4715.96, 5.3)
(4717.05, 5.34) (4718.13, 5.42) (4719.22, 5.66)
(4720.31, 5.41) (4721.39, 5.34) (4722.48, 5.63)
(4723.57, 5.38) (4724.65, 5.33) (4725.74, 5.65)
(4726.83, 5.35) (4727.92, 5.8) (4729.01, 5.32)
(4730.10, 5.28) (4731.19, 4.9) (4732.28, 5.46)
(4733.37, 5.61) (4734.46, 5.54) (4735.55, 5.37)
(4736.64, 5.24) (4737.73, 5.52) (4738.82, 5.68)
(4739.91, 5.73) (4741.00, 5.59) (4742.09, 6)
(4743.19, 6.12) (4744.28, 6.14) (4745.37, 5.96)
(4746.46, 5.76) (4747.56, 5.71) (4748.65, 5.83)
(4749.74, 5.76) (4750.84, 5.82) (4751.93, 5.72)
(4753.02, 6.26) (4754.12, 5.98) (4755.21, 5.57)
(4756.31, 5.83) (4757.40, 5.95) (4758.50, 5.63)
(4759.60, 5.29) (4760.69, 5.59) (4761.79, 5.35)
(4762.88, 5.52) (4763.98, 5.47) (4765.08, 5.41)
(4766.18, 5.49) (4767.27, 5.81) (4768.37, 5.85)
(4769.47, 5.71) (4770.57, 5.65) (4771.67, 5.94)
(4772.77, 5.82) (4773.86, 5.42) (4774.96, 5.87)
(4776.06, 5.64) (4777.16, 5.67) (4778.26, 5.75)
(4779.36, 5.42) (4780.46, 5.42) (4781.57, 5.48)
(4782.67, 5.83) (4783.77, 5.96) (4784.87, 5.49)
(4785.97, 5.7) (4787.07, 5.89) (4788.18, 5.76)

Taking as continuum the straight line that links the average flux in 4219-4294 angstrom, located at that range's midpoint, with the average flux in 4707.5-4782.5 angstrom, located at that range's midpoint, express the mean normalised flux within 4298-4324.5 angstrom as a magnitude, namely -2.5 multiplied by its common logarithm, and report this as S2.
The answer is 0.13 mag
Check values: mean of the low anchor 3.85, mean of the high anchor 5.59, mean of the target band 3.59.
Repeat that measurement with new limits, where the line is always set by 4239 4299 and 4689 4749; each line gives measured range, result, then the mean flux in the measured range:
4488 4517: -0.13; 5.23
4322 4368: -0.08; 4.41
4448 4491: -0.08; 4.9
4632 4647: -0.06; 5.43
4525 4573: -0.08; 5.22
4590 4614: -0.08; 5.41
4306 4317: 0.13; 3.53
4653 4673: -0.01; 5.28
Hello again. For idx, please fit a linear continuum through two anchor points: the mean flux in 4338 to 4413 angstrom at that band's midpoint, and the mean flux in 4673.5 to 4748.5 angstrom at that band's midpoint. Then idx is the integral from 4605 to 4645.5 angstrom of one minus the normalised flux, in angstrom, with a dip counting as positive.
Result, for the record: -3.9 angstrom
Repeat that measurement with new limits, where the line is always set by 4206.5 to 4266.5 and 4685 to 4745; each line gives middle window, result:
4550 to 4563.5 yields -1.16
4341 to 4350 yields -0.51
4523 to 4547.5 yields -1.21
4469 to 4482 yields -1.38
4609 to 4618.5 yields -1.28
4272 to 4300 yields 3.00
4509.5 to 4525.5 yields -1.92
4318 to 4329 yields 0.02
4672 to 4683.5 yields -0.17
